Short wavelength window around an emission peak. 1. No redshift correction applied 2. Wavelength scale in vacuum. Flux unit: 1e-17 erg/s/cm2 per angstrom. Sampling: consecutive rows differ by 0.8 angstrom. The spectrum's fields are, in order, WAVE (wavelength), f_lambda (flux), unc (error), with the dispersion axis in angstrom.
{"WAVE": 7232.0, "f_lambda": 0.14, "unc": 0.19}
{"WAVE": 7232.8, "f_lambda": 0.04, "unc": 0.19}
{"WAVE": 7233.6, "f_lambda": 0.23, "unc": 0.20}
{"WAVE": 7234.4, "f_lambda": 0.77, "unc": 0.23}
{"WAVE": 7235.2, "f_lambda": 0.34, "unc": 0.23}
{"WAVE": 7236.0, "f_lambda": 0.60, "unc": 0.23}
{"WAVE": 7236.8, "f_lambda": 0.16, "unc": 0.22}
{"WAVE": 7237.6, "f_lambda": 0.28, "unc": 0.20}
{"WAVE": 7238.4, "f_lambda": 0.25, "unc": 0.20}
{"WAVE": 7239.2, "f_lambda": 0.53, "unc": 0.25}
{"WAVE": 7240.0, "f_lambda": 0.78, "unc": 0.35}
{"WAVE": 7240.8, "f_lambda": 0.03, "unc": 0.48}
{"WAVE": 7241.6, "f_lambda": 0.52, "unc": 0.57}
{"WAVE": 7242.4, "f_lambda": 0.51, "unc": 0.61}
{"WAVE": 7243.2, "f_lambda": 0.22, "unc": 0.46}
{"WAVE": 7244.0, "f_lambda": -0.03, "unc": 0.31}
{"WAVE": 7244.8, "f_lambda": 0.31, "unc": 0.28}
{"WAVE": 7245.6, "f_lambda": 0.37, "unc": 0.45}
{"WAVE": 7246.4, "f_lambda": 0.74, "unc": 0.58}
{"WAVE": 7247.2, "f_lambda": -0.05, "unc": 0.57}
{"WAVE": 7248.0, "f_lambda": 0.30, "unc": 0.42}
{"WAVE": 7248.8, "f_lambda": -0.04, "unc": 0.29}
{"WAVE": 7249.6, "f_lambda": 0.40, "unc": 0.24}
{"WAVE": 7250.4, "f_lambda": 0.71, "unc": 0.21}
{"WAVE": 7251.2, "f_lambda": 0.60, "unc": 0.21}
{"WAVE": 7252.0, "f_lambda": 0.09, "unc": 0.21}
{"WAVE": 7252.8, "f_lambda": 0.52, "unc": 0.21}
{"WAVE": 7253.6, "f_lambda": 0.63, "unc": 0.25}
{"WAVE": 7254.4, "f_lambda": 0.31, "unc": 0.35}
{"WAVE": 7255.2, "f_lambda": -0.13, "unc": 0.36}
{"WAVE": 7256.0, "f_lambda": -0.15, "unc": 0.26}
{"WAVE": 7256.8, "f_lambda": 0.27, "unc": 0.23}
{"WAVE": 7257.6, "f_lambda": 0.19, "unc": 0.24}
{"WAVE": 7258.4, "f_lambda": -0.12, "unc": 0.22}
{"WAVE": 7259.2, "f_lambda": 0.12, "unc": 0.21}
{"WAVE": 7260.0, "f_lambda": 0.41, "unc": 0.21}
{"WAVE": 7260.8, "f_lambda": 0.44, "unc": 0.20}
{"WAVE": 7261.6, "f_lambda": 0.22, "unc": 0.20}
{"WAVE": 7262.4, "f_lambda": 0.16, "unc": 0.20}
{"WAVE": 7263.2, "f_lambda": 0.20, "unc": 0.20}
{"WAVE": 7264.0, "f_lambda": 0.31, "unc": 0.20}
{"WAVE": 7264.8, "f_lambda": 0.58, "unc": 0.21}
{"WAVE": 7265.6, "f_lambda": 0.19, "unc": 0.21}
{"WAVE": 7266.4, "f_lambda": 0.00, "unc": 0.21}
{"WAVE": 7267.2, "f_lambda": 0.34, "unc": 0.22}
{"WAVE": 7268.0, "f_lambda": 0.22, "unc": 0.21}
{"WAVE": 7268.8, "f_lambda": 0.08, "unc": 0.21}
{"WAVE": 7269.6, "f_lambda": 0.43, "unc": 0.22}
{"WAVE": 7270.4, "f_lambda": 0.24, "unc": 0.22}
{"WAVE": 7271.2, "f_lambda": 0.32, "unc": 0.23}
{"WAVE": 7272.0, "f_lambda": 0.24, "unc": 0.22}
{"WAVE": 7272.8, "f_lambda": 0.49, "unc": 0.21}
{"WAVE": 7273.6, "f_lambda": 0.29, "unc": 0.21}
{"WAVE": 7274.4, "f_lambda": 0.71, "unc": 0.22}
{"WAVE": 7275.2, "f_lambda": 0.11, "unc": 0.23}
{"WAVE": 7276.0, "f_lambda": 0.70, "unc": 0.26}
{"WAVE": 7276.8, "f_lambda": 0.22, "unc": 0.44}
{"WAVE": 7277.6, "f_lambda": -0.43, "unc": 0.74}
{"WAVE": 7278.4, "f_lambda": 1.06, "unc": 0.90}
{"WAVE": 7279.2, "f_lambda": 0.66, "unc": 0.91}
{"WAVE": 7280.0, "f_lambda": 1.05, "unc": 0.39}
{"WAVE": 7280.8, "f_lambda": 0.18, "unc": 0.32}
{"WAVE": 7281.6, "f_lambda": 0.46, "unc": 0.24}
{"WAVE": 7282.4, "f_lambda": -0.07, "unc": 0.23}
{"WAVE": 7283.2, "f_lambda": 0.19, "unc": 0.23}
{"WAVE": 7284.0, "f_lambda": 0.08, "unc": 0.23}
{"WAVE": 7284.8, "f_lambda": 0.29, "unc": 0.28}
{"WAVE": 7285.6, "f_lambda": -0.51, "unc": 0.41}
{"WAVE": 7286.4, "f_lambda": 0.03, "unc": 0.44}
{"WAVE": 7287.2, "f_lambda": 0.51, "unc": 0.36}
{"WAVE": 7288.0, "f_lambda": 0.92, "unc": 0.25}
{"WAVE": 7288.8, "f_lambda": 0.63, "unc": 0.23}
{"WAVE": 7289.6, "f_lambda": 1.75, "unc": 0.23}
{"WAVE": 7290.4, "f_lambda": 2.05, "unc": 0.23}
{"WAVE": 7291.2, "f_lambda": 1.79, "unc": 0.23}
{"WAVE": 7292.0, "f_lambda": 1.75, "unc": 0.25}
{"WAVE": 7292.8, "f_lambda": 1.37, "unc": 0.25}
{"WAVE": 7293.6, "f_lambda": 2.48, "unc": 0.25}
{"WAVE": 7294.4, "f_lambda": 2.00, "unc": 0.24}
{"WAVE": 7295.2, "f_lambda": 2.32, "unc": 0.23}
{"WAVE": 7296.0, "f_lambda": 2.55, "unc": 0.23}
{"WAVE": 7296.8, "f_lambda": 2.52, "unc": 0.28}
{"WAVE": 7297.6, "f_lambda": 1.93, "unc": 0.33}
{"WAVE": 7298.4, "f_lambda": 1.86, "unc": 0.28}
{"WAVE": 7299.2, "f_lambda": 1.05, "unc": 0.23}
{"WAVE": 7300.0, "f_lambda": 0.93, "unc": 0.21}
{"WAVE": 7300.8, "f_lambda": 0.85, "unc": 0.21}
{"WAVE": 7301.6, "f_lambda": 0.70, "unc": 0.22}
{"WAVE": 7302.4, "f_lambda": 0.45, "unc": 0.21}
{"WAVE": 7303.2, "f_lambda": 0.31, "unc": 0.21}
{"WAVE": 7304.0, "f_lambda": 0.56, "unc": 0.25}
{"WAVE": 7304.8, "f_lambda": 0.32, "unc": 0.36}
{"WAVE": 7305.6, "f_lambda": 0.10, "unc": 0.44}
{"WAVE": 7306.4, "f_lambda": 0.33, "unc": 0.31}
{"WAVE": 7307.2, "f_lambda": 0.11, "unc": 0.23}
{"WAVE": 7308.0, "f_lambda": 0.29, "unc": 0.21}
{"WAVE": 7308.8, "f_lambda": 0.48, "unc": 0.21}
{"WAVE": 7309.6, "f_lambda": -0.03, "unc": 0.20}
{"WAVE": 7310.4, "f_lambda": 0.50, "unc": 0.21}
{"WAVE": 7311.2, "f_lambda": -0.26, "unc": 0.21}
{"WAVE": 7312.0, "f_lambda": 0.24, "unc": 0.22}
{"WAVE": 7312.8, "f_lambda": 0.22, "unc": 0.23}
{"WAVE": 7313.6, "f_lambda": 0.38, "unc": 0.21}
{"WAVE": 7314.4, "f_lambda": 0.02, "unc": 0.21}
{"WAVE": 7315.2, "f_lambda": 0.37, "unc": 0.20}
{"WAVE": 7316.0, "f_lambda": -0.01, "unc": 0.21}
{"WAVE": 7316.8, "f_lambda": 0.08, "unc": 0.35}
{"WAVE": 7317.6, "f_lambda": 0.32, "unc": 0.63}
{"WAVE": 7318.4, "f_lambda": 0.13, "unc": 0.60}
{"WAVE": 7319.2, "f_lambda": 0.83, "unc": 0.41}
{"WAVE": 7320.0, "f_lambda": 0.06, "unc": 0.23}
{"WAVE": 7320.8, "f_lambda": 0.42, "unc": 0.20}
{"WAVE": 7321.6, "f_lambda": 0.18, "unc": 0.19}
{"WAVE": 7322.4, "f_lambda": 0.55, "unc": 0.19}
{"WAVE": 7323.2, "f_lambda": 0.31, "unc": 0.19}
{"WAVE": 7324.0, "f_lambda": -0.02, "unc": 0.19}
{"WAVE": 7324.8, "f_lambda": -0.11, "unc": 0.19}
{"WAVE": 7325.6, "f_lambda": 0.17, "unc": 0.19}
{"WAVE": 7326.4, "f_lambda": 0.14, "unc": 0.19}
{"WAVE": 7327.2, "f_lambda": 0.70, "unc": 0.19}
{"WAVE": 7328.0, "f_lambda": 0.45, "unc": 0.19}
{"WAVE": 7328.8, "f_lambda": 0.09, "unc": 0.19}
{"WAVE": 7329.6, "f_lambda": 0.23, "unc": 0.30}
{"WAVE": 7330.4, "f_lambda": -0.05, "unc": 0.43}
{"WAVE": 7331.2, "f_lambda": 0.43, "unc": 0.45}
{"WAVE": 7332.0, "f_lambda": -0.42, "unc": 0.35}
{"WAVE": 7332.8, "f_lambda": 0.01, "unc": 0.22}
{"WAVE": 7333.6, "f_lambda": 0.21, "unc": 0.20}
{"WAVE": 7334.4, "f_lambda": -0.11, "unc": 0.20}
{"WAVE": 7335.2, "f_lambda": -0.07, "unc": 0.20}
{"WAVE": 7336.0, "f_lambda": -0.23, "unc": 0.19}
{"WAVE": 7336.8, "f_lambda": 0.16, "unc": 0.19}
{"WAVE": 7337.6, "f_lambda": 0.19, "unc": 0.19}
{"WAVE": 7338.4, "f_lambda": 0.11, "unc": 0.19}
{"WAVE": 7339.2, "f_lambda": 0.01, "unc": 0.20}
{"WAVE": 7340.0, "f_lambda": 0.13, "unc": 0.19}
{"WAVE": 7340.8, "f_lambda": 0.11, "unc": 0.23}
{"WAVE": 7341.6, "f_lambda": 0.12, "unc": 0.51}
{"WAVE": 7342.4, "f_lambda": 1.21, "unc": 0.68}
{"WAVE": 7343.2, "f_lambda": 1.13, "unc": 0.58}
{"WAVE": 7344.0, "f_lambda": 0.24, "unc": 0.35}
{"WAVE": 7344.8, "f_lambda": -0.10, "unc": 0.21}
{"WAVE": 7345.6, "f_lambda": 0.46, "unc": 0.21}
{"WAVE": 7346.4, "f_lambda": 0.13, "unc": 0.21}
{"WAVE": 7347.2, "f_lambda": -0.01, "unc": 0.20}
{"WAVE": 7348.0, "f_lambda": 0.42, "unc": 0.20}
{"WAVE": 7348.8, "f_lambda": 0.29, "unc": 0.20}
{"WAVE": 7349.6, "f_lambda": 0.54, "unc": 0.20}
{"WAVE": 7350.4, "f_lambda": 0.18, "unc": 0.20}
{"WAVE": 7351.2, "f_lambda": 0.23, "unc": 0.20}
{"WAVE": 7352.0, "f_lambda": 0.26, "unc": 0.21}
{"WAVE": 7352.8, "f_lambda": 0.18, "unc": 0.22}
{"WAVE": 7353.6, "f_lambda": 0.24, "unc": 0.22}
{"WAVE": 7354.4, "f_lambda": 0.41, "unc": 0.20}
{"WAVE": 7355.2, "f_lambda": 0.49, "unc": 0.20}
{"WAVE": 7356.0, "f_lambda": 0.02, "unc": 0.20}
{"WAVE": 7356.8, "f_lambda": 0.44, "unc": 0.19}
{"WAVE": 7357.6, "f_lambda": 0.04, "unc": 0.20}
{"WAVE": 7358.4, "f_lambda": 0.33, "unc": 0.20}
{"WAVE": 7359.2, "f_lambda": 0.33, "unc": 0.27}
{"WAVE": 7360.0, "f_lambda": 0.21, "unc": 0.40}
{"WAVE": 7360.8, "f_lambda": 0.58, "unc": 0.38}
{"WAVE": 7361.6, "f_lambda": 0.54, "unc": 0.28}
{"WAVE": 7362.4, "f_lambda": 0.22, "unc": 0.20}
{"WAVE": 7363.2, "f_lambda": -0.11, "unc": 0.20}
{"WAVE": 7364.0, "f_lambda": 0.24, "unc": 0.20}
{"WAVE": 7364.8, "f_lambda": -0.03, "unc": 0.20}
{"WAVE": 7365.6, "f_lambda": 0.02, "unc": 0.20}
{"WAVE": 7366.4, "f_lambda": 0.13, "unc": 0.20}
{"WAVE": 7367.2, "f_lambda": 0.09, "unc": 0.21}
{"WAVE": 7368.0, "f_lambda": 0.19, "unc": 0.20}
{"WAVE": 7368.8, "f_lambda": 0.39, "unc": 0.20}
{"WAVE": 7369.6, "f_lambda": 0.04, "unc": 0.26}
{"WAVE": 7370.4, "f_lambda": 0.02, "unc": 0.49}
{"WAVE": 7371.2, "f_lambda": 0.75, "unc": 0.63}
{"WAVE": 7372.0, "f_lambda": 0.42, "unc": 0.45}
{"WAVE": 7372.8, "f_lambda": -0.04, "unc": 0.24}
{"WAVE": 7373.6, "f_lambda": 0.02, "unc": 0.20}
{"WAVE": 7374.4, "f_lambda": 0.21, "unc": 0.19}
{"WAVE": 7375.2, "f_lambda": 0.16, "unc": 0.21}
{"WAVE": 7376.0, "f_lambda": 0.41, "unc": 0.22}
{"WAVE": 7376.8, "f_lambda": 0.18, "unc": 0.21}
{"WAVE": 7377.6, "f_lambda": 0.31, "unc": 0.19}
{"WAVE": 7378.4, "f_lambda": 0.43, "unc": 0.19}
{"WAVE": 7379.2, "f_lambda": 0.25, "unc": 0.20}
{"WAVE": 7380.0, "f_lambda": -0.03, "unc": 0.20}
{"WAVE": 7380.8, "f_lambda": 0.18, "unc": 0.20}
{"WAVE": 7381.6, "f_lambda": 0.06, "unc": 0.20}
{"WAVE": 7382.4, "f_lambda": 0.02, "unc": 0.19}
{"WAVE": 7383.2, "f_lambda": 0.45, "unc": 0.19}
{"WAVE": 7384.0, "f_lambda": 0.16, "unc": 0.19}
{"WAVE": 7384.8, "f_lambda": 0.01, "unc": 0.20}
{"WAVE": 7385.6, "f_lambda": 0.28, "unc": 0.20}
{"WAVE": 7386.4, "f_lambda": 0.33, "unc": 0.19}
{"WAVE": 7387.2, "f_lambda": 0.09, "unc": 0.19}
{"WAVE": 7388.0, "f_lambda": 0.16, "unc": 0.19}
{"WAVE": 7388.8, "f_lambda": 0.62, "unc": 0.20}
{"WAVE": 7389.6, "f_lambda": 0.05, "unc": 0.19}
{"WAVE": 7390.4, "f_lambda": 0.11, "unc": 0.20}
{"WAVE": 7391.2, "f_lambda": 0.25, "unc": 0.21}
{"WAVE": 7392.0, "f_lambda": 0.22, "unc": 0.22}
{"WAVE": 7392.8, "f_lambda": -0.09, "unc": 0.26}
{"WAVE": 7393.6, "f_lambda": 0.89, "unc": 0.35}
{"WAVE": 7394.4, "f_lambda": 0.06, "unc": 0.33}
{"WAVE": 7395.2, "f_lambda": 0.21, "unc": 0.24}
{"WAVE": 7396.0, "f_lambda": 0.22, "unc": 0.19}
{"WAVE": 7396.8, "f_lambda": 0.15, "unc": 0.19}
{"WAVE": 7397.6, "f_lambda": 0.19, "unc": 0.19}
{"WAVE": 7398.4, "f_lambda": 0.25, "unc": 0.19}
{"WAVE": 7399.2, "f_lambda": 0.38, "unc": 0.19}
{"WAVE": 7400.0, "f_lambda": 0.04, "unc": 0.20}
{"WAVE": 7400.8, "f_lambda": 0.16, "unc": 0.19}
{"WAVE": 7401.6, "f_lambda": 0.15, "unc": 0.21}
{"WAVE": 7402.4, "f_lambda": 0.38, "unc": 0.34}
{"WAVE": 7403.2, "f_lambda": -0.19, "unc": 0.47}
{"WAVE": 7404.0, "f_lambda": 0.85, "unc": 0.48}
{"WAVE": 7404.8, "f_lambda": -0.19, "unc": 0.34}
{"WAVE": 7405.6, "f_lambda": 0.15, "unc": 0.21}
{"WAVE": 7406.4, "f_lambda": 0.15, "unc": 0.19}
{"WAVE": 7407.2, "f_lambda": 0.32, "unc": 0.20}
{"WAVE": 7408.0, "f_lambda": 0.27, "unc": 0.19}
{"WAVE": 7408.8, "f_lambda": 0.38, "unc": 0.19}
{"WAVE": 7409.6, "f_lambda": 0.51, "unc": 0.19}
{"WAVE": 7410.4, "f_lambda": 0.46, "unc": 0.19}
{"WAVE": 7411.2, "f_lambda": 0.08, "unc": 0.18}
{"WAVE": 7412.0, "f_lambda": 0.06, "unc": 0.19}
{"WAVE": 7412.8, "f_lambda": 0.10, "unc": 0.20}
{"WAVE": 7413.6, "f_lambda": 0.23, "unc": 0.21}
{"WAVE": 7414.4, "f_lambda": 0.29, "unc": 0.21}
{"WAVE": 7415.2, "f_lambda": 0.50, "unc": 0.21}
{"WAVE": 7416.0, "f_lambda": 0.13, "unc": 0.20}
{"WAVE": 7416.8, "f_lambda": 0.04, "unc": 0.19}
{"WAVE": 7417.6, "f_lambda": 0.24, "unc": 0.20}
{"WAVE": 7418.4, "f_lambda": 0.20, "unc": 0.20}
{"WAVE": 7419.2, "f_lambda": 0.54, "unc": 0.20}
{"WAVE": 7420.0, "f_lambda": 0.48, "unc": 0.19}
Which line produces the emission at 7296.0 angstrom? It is [O II] 3727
